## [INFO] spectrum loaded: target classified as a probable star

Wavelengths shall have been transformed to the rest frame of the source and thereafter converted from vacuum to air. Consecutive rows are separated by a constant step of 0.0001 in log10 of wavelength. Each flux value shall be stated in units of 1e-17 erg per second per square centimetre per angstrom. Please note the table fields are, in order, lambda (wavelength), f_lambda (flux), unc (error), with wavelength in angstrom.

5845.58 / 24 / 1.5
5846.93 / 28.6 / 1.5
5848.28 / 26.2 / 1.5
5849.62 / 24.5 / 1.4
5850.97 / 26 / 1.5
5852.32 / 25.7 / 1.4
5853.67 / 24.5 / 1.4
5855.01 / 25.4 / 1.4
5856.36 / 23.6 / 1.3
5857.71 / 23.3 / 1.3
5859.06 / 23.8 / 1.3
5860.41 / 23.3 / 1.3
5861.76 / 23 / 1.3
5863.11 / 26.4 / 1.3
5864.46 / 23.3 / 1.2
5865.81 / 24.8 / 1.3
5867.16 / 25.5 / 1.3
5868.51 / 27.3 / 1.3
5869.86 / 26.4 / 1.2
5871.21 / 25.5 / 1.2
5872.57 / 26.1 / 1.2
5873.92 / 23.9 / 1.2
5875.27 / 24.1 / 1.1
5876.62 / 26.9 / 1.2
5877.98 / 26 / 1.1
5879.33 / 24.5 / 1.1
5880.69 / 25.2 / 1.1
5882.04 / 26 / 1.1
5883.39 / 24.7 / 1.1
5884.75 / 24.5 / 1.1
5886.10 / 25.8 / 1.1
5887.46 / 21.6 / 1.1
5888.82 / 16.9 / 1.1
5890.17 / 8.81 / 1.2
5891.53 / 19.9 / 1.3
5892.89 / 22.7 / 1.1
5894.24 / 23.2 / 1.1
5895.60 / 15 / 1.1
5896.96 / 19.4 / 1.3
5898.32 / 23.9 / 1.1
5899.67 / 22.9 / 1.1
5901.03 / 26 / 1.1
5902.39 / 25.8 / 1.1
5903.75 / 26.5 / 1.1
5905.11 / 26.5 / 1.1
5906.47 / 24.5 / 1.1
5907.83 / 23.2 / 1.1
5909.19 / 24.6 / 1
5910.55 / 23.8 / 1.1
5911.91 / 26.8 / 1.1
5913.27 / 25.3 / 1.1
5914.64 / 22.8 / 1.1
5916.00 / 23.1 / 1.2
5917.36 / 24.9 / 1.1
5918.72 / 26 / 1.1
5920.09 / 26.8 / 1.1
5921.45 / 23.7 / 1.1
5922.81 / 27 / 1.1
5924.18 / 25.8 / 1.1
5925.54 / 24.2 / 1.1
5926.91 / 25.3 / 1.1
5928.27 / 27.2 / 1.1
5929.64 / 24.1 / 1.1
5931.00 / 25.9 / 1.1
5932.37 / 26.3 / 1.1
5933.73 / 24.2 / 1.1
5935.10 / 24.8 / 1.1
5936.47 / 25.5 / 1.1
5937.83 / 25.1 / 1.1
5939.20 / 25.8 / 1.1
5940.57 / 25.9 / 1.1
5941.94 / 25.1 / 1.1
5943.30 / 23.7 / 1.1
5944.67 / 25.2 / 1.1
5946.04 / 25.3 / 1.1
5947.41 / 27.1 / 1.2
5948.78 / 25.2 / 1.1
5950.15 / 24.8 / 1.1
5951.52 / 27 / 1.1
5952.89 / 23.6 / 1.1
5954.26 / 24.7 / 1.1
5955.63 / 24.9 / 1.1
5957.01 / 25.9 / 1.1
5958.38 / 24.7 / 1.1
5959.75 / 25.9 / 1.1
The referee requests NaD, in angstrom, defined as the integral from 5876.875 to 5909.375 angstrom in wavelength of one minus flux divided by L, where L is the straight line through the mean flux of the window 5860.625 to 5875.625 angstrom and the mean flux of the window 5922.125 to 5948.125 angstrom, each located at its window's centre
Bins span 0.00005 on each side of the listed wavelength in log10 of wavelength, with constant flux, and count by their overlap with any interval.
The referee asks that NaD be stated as 3.0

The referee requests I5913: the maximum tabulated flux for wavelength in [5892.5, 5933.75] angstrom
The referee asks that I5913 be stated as 27.2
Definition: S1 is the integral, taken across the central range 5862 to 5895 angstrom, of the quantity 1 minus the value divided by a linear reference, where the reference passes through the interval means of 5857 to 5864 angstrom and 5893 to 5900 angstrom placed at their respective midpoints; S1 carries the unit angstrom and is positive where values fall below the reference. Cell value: -1.8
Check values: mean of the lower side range 23.9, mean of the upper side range 21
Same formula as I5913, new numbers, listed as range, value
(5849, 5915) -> 27.3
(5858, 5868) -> 26.4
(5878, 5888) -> 26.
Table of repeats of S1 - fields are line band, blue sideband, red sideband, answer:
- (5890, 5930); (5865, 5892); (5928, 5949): 1.3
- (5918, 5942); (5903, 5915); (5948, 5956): -0.5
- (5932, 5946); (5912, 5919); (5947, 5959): -0.1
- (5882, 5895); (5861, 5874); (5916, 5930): 2.1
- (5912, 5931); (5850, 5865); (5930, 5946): -0.1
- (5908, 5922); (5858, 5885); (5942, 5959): 0.2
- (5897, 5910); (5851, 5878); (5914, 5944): 0.2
